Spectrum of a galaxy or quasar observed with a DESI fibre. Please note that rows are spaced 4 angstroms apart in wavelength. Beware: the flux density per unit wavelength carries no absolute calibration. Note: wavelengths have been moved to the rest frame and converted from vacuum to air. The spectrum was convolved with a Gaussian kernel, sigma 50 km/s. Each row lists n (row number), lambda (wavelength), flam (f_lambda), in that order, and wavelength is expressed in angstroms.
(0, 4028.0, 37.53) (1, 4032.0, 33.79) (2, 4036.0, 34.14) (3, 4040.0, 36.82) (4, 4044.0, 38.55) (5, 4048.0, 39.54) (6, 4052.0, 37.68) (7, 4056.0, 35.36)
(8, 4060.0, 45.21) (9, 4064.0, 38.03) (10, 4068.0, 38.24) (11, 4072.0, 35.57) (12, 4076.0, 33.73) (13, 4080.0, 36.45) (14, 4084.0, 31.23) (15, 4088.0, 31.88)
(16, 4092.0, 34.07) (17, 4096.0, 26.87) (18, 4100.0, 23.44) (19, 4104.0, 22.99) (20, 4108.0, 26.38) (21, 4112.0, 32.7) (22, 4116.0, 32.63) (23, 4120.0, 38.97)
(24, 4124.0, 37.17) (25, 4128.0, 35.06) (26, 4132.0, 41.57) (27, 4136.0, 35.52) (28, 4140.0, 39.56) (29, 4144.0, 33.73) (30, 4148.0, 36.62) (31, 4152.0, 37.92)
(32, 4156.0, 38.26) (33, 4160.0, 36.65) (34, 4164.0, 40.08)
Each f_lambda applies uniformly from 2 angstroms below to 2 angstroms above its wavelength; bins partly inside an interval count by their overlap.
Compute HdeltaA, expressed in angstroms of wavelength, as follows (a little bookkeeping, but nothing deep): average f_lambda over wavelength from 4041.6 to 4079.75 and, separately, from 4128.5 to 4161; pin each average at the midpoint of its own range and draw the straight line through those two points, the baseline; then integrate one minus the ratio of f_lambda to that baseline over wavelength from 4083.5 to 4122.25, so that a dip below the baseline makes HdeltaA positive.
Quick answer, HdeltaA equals 7.75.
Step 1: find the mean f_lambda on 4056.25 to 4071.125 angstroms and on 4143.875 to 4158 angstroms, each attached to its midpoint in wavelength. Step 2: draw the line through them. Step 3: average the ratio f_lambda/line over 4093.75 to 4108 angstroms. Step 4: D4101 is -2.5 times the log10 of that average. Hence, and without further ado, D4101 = 0.47 mag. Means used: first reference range 39.5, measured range 24.9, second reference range 37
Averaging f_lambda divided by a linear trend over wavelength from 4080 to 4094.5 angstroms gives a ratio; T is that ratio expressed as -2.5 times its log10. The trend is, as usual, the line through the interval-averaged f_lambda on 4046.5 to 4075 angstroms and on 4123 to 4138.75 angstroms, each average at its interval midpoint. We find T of 0.16 mag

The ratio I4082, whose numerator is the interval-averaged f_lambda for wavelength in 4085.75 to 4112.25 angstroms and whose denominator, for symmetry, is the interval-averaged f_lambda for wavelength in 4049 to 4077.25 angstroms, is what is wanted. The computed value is 0.74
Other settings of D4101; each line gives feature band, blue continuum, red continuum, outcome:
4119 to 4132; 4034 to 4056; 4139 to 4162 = -0.016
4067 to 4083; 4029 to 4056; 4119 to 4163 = 0.041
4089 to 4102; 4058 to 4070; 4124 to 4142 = 0.352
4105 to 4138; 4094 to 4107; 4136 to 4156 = -0.144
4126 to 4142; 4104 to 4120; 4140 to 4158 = -0.106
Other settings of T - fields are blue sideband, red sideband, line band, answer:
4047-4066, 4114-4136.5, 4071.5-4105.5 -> 0.24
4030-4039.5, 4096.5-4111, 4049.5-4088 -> -0.22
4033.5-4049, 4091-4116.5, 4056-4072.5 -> -0.16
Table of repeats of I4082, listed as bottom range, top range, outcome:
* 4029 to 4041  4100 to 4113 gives 0.75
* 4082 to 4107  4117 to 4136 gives 1.33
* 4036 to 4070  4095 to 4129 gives 0.80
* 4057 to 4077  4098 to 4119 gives 0.74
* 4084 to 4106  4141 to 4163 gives 1.31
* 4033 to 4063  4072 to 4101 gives 0.83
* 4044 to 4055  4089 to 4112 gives 0.72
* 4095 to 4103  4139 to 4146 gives 1.47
